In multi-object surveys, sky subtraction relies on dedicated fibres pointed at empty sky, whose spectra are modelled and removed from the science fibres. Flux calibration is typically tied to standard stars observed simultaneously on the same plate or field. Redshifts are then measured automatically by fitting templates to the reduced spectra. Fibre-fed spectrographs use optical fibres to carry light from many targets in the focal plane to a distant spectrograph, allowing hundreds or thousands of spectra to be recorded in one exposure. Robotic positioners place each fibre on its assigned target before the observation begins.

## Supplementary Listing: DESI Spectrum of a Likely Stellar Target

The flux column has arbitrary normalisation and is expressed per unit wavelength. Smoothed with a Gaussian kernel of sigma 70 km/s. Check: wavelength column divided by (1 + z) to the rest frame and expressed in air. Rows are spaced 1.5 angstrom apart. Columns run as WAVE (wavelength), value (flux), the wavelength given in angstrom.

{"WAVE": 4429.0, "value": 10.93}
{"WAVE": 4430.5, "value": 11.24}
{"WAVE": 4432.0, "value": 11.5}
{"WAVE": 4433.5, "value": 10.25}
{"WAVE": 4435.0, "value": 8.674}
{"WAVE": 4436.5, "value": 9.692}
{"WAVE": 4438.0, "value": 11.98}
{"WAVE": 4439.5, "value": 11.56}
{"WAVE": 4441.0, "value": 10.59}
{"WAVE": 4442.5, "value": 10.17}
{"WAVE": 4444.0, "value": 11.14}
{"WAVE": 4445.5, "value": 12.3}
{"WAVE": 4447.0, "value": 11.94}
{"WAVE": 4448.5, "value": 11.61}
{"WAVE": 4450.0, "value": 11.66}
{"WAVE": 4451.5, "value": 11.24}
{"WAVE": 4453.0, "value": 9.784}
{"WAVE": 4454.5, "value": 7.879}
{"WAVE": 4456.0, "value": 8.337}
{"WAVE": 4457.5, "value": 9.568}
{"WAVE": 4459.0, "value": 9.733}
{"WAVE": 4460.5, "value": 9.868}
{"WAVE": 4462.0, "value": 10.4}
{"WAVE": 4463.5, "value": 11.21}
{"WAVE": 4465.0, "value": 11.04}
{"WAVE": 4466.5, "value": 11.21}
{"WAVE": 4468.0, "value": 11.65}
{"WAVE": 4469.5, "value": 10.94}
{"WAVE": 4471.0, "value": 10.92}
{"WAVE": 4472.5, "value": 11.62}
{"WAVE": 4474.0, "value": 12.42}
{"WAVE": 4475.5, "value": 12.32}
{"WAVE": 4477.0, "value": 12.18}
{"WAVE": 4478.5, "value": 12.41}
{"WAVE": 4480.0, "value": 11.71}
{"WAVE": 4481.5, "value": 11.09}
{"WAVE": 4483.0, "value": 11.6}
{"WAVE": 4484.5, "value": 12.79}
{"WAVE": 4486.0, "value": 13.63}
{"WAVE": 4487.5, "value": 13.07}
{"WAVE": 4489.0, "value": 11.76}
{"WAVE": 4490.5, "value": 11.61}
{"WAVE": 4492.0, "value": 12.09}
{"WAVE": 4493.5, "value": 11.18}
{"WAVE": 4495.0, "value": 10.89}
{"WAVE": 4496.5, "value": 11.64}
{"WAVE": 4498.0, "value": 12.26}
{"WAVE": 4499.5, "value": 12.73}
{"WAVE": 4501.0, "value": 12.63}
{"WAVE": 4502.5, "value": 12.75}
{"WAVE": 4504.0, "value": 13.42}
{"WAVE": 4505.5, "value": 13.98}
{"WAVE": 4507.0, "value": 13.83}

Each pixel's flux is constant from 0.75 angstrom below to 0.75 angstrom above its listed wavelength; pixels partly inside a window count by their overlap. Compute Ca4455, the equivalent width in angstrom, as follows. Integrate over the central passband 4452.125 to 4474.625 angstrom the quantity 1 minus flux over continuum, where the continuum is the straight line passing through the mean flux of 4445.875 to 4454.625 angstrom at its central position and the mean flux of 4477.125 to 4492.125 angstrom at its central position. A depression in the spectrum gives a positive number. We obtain 2.0 angstrom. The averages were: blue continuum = 11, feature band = 10.4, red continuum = 12.2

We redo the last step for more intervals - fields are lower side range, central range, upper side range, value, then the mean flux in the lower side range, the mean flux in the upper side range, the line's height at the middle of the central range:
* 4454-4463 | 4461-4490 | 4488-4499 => -3.5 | 9.39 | 11.7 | 10.5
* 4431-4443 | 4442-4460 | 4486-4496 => 0.8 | 10.6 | 11.9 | 10.9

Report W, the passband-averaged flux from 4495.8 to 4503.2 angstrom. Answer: 12.4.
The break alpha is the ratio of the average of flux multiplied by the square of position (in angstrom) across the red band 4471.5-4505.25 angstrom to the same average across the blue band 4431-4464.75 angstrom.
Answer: 1.18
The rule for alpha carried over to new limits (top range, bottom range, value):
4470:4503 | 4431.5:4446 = 1.15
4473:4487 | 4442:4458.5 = 1.18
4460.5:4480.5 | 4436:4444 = 1.07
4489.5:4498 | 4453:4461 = 1.29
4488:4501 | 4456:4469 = 1.15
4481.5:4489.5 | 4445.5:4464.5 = 1.22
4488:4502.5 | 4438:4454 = 1.09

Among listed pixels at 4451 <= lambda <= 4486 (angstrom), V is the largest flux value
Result 13.63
